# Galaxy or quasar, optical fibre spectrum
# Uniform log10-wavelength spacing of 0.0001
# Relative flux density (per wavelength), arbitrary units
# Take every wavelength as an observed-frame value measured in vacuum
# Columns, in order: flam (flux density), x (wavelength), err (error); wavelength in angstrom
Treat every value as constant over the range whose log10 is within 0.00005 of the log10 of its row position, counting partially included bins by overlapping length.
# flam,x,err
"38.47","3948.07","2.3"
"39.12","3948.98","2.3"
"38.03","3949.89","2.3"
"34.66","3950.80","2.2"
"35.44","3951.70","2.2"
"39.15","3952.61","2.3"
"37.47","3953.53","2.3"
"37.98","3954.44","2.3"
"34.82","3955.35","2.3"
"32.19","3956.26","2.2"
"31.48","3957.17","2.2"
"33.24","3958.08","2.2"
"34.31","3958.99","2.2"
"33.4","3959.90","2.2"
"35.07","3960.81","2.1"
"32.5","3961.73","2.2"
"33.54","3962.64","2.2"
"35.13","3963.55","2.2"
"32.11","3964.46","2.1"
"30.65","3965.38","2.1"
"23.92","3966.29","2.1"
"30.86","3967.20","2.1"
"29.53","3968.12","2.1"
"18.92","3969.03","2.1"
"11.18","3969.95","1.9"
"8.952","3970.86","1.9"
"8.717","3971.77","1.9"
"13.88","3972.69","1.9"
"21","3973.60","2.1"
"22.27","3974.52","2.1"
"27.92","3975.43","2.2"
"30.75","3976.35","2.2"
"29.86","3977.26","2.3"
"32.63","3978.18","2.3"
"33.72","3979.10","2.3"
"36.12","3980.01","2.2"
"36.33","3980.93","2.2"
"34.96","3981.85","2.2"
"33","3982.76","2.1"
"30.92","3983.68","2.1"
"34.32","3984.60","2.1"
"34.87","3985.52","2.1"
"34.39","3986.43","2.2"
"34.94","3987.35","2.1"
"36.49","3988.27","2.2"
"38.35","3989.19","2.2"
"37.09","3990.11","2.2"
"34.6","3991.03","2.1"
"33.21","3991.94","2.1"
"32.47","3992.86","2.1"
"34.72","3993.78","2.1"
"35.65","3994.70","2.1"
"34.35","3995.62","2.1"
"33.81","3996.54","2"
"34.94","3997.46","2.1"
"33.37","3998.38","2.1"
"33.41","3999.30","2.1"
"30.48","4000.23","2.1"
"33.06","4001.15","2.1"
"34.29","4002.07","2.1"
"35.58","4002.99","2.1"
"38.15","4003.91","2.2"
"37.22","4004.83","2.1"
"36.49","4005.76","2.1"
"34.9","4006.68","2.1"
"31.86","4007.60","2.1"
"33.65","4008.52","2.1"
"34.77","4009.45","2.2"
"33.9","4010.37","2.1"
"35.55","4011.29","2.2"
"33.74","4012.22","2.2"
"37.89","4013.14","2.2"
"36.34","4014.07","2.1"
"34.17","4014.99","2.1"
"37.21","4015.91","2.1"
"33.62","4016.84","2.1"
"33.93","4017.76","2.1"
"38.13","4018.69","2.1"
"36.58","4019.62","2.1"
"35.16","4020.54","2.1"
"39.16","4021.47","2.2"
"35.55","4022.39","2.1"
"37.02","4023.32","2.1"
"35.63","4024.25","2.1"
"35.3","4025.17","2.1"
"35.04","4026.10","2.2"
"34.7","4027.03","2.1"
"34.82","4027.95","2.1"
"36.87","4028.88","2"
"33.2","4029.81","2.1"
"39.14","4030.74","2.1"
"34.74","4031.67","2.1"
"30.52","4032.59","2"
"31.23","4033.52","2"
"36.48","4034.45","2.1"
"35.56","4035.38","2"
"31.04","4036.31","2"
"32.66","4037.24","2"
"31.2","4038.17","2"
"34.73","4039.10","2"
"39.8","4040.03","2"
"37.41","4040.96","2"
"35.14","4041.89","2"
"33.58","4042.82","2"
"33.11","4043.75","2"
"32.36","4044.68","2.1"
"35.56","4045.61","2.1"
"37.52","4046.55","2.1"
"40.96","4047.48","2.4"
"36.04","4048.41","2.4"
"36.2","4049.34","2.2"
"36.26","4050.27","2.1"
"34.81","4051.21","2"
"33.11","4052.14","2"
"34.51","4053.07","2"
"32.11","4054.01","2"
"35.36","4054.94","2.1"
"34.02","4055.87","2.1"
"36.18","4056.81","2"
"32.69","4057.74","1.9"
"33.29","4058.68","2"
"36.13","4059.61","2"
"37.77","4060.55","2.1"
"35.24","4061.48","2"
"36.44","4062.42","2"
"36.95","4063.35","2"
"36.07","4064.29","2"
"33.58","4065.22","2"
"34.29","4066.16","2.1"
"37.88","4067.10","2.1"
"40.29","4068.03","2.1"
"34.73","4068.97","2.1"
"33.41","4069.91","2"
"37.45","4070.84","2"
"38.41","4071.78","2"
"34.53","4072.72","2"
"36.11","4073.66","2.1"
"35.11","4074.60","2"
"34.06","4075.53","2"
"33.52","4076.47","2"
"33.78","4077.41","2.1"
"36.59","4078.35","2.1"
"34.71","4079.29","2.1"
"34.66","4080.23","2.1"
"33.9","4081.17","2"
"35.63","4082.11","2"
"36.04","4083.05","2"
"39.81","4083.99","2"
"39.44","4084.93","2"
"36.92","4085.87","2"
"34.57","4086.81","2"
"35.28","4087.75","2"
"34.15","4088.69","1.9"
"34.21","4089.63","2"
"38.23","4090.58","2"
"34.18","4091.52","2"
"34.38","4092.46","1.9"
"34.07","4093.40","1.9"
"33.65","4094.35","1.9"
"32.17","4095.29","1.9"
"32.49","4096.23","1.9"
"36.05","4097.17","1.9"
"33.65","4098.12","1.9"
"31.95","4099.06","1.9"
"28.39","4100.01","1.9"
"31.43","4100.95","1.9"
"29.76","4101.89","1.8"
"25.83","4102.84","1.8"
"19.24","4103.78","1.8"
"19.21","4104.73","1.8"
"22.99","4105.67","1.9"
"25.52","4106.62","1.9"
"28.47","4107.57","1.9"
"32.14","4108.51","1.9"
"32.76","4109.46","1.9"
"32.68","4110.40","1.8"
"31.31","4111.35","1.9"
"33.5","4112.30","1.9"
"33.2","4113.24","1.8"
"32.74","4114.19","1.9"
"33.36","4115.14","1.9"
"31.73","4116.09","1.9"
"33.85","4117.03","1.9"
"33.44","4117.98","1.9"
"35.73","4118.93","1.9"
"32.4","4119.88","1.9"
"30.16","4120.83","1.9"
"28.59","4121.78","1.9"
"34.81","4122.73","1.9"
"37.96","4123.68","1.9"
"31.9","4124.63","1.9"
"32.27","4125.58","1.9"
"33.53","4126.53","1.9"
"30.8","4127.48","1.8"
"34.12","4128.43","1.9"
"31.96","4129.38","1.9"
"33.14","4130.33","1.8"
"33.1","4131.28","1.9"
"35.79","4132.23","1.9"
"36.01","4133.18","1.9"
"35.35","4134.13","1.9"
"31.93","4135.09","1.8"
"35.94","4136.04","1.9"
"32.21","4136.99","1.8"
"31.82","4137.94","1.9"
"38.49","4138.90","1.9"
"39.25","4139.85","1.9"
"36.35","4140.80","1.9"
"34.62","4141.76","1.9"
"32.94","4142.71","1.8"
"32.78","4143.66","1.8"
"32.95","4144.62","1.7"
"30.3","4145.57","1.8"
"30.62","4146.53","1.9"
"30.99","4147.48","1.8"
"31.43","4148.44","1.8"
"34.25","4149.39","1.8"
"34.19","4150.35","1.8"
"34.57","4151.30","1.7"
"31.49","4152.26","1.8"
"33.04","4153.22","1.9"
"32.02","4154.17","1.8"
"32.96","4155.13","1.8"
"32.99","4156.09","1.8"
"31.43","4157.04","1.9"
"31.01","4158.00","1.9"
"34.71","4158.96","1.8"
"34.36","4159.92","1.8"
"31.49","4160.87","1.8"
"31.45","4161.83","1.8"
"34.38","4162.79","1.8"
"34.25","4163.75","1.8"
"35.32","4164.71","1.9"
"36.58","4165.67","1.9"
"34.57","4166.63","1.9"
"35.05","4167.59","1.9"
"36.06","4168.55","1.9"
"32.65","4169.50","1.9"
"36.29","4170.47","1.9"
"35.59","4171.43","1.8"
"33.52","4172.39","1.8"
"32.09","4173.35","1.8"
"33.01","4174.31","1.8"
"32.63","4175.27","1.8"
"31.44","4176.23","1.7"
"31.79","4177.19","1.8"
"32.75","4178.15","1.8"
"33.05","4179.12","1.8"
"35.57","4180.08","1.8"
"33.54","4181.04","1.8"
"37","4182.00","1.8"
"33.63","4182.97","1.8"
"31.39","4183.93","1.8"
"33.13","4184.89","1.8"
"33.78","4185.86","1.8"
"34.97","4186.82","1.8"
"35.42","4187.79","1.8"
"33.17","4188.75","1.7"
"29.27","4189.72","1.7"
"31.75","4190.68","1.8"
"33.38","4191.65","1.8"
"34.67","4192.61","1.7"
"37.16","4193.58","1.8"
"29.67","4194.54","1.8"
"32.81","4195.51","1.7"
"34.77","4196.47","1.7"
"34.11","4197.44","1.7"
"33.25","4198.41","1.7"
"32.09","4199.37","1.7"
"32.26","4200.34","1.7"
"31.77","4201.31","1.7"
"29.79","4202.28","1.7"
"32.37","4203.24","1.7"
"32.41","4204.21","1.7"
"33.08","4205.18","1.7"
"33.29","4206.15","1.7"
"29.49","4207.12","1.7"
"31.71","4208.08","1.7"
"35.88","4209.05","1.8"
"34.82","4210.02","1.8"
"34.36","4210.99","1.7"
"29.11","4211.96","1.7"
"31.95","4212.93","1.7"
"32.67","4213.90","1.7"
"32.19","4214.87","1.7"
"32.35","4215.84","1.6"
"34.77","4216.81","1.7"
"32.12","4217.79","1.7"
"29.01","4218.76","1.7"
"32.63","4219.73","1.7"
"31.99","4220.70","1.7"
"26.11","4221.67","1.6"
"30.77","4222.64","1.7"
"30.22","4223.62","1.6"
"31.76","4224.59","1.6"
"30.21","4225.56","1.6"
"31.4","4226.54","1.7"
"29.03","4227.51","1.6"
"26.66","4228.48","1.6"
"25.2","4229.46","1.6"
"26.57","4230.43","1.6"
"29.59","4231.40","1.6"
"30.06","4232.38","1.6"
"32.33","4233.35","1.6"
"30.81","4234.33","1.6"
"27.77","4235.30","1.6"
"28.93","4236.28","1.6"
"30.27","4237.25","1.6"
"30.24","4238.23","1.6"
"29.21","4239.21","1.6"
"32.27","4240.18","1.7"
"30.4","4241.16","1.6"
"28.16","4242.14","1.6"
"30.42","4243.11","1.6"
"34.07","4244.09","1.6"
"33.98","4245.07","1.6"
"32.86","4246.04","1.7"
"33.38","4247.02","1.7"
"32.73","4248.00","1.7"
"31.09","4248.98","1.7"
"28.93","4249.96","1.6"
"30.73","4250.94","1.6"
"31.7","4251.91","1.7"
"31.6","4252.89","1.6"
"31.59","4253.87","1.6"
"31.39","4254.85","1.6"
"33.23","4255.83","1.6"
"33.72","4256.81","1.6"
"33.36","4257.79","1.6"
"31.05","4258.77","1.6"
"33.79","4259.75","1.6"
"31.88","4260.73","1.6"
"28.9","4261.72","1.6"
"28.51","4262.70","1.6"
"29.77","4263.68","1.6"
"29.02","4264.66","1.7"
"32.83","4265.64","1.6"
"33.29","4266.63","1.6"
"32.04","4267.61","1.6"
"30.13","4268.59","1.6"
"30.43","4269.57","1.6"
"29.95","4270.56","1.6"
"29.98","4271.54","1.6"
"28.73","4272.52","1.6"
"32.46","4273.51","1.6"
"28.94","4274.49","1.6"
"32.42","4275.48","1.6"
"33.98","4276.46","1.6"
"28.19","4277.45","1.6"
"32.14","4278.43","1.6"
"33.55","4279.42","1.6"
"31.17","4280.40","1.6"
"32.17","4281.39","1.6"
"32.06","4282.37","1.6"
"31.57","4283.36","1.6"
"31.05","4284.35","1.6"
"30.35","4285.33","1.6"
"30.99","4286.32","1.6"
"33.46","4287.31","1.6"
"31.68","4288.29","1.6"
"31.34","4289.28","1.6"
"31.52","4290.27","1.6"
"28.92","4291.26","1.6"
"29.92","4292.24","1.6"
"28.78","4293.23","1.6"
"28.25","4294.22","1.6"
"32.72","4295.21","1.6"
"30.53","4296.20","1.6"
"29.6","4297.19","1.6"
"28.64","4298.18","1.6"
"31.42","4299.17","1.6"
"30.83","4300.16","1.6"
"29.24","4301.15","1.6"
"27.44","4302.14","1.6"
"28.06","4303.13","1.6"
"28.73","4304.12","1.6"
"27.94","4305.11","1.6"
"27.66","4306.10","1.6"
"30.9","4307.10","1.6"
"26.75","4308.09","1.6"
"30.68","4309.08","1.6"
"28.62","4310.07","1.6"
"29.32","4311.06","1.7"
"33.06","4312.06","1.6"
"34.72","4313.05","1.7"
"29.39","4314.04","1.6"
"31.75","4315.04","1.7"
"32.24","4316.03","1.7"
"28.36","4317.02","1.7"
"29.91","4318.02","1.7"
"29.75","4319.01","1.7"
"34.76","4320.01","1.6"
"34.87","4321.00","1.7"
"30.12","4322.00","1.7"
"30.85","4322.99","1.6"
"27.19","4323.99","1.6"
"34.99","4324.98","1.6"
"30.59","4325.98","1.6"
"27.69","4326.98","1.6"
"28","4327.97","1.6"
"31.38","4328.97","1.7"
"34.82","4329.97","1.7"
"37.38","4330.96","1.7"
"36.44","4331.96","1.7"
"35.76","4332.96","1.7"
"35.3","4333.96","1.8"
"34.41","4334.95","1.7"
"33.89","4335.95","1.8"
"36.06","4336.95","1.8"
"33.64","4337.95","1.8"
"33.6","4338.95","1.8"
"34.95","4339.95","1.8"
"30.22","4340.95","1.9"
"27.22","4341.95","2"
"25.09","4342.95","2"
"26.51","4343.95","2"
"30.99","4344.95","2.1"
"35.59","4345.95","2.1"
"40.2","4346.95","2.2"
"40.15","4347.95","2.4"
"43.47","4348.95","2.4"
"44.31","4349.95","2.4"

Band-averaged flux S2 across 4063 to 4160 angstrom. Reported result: 33.3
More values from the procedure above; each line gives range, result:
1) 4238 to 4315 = 30.9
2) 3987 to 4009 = 34.7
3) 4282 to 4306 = 30.2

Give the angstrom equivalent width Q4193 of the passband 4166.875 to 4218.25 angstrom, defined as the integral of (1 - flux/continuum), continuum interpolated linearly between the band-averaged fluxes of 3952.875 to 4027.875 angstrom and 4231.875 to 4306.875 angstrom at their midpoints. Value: -3.0 angstrom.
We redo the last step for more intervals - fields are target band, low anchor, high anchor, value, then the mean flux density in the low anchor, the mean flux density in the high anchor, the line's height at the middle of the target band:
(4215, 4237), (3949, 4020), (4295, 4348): 1.2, 32.5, 31.4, 31.7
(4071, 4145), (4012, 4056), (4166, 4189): 2.8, 35.2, 33.9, 34.5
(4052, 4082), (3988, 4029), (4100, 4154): -1.4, 35.2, 32.1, 33.7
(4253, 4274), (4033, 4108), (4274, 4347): 0.3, 34.1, 31.2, 31.8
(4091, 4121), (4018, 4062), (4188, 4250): 2.5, 35.2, 31.5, 33.8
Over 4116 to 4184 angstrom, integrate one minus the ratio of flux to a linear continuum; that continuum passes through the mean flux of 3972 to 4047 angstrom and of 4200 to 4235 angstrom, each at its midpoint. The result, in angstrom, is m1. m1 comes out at -3.1 angstrom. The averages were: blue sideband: 34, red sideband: 31.1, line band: 33.5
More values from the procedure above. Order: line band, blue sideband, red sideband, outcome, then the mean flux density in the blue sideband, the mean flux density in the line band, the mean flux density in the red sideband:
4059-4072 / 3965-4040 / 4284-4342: -1.6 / 32.6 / 36.3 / 31.2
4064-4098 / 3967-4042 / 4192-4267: -3.1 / 32.9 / 35.4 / 31.4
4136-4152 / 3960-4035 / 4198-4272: -1.0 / 32.6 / 33.7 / 31.2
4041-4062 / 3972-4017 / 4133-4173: -1.1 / 33.3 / 35.1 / 33.7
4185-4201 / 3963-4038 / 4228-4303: -1.0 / 32.6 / 33.2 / 30.8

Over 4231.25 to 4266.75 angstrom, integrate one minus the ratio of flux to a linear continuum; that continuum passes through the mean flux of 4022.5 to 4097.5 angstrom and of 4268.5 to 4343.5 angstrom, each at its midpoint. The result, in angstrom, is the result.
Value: 0.9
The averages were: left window 35.2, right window 31.1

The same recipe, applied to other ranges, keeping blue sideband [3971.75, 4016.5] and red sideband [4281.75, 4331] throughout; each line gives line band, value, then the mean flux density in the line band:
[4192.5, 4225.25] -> -0.9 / 32.2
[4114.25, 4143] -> -1.6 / 33.8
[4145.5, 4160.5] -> -0.4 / 32.6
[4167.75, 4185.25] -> -1.1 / 33.7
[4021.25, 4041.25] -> -1.3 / 35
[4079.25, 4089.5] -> -1.1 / 35.9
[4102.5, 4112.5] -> 1.5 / 27.5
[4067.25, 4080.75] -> -1.3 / 35.6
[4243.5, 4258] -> -0.6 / 32.3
